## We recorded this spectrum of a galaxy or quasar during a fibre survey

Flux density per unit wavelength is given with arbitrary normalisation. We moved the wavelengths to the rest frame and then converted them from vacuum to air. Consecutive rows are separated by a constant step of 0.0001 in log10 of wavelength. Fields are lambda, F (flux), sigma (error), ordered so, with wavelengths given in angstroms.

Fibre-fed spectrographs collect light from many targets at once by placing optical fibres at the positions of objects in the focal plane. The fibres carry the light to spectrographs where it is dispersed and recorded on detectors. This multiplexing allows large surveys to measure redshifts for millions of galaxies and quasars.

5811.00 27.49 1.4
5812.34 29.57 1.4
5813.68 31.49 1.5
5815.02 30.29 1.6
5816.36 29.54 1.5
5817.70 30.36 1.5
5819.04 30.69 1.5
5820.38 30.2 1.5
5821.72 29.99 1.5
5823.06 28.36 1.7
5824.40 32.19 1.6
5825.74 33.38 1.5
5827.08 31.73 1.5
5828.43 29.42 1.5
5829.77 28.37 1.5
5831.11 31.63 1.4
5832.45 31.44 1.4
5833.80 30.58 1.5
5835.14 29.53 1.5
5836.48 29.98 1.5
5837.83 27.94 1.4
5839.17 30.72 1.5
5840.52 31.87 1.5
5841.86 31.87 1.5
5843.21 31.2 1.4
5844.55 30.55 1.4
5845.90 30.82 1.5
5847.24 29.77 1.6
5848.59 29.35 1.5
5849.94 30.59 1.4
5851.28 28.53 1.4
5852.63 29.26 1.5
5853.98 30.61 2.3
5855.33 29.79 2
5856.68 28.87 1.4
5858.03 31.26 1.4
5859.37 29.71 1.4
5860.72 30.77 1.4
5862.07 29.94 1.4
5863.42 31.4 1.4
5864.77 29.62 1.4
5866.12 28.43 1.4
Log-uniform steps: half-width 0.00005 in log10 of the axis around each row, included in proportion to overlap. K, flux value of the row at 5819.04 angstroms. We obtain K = 30.69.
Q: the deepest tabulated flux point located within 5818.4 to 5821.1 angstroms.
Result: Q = 30.2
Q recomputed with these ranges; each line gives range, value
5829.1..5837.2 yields 28.37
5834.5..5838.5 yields 27.94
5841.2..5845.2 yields 30.55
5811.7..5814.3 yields 29.57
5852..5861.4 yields 28.87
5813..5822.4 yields 29.54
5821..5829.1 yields 28.36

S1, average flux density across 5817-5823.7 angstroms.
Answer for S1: 29.9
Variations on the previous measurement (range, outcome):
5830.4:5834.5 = 31.2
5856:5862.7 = 30.1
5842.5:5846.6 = 30.9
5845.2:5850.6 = 30.1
